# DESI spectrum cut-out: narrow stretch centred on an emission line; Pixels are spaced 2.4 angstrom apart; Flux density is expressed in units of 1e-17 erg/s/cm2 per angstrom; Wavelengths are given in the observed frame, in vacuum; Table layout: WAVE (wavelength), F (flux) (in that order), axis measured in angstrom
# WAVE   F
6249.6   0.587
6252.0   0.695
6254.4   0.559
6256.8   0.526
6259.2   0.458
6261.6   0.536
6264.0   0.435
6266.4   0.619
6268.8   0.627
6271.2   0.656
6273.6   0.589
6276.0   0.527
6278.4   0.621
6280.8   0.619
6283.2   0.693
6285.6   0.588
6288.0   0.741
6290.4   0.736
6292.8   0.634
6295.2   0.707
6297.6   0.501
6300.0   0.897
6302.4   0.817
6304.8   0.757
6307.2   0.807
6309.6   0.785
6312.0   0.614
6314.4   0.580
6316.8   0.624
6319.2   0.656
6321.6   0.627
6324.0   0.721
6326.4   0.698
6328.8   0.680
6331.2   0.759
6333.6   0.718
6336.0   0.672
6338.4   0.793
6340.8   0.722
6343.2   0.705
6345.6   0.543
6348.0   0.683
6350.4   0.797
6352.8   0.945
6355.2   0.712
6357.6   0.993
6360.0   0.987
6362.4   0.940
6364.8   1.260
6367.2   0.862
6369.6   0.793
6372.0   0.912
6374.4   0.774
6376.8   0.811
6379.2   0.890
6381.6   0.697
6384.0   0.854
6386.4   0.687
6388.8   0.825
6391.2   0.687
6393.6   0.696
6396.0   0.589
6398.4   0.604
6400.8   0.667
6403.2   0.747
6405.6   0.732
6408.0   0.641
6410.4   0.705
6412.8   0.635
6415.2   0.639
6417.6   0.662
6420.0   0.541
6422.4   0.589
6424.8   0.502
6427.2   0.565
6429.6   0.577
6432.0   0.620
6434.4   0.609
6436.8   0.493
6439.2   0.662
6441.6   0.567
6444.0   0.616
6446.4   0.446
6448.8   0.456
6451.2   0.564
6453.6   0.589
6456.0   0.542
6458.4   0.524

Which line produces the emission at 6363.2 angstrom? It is C III] 1909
